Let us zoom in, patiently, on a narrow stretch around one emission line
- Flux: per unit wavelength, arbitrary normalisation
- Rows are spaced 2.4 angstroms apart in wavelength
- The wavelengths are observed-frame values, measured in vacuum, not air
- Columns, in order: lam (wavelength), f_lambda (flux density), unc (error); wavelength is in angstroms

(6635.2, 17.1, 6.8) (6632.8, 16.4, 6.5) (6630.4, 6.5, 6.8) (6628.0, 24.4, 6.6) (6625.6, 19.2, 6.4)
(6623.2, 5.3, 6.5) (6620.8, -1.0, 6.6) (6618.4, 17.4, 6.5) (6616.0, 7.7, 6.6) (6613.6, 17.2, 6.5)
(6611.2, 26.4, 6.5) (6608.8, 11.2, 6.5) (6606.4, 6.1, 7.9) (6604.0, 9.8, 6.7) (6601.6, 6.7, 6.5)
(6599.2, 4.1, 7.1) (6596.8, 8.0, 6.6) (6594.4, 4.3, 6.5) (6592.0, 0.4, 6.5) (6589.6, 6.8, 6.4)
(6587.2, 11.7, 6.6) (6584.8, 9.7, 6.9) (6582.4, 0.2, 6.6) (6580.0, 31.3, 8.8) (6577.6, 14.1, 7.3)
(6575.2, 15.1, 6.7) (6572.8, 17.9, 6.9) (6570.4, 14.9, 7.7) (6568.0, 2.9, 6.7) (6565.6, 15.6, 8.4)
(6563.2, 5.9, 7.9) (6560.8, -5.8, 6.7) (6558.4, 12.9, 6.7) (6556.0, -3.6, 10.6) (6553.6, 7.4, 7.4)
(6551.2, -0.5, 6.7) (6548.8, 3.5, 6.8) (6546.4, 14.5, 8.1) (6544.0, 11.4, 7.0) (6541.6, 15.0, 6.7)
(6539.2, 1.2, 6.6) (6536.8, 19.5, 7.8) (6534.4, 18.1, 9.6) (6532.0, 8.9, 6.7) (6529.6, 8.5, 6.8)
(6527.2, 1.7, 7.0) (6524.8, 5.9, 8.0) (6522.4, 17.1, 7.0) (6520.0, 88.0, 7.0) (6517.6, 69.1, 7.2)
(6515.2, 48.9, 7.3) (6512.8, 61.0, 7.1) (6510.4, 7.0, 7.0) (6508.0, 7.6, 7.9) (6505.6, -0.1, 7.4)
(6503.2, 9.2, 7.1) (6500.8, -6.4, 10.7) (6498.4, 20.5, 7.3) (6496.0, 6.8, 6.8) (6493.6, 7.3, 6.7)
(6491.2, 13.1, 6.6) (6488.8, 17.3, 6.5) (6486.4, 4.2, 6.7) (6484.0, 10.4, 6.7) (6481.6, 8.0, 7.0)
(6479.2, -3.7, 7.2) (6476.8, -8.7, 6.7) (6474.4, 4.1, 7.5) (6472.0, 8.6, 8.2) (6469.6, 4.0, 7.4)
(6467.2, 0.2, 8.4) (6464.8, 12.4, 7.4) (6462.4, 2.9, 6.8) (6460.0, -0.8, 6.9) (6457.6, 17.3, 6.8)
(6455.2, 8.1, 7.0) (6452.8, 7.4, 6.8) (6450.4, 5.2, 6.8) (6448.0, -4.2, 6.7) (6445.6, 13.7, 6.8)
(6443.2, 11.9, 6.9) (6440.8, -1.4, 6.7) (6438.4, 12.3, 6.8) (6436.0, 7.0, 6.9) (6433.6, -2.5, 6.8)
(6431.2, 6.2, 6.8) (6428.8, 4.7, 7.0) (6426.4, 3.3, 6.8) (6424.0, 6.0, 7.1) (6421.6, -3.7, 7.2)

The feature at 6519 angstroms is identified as [O II]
